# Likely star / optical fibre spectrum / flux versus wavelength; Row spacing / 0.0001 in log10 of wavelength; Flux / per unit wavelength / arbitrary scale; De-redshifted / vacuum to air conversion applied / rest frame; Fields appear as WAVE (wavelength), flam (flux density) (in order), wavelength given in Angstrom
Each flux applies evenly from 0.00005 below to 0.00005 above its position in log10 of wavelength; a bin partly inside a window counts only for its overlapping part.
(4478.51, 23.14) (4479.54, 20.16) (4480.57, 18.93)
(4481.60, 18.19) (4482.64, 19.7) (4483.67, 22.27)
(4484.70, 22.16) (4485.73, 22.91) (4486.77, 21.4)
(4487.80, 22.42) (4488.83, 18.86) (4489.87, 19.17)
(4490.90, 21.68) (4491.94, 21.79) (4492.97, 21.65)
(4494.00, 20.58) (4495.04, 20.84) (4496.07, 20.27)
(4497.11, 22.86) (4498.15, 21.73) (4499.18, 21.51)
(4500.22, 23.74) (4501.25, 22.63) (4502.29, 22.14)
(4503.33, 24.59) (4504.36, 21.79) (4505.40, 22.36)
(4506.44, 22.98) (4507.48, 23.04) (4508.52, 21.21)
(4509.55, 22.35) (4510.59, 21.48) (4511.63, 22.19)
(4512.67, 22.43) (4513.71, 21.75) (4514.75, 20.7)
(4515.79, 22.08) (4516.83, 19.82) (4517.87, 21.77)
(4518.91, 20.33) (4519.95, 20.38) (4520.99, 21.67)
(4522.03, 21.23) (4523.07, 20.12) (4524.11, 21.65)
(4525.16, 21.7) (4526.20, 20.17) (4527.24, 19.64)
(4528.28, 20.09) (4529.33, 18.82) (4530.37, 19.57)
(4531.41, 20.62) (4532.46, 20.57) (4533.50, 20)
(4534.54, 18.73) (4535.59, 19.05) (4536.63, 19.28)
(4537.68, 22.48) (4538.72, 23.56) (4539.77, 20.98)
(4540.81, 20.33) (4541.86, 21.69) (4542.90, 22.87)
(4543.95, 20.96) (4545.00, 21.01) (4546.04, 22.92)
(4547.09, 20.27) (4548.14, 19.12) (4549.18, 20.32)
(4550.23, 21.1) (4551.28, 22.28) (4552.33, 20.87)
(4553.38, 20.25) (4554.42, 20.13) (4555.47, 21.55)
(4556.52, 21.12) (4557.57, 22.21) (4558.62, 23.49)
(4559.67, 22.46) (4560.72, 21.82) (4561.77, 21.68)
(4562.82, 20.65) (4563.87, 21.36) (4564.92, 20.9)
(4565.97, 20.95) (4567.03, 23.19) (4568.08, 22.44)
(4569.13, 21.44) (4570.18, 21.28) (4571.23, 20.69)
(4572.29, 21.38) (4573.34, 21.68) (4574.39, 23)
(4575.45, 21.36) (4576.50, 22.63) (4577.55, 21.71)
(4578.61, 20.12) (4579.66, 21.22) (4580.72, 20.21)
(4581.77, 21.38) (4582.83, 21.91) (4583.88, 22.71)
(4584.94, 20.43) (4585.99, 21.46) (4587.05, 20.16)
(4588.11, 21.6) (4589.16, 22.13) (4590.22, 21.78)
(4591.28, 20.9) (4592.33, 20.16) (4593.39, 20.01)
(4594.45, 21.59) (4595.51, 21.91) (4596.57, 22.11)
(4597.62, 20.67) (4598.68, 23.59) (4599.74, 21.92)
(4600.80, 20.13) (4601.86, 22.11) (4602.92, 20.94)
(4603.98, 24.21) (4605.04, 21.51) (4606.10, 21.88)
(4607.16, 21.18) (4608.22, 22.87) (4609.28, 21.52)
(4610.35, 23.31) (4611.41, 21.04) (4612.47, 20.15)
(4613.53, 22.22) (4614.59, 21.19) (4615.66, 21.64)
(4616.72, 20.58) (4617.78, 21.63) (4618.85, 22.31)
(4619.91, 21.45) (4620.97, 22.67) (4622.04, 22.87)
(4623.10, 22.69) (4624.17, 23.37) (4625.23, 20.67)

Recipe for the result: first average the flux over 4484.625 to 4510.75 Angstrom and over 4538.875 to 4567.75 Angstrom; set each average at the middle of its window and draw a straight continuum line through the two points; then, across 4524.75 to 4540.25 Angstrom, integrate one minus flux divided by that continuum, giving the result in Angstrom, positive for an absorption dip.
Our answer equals 0.9 Angstrom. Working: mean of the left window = 21.9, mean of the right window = 21.4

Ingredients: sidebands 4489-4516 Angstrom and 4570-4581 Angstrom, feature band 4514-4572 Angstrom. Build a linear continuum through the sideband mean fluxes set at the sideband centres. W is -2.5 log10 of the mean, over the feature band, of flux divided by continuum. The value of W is 0.029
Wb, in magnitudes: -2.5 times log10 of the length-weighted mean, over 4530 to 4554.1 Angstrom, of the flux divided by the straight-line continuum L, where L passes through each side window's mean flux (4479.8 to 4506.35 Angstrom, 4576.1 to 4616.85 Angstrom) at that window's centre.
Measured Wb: 0.03 mag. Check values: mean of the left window 21.5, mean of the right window 21.5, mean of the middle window 20.8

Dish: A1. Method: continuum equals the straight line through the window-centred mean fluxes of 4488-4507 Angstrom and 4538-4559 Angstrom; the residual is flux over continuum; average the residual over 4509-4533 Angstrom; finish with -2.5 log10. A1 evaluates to 0.033 mag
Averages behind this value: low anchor 21.7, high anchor 21.4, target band 20.9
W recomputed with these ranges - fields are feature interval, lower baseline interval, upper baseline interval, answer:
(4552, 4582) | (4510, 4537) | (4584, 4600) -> -0.020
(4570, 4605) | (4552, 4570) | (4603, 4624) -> 0.013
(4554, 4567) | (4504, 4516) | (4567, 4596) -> 0.000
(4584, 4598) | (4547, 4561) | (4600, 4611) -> 0.028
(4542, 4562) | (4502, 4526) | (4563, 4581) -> 0.009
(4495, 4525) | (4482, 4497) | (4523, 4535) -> -0.060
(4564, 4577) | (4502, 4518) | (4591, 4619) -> 0.002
